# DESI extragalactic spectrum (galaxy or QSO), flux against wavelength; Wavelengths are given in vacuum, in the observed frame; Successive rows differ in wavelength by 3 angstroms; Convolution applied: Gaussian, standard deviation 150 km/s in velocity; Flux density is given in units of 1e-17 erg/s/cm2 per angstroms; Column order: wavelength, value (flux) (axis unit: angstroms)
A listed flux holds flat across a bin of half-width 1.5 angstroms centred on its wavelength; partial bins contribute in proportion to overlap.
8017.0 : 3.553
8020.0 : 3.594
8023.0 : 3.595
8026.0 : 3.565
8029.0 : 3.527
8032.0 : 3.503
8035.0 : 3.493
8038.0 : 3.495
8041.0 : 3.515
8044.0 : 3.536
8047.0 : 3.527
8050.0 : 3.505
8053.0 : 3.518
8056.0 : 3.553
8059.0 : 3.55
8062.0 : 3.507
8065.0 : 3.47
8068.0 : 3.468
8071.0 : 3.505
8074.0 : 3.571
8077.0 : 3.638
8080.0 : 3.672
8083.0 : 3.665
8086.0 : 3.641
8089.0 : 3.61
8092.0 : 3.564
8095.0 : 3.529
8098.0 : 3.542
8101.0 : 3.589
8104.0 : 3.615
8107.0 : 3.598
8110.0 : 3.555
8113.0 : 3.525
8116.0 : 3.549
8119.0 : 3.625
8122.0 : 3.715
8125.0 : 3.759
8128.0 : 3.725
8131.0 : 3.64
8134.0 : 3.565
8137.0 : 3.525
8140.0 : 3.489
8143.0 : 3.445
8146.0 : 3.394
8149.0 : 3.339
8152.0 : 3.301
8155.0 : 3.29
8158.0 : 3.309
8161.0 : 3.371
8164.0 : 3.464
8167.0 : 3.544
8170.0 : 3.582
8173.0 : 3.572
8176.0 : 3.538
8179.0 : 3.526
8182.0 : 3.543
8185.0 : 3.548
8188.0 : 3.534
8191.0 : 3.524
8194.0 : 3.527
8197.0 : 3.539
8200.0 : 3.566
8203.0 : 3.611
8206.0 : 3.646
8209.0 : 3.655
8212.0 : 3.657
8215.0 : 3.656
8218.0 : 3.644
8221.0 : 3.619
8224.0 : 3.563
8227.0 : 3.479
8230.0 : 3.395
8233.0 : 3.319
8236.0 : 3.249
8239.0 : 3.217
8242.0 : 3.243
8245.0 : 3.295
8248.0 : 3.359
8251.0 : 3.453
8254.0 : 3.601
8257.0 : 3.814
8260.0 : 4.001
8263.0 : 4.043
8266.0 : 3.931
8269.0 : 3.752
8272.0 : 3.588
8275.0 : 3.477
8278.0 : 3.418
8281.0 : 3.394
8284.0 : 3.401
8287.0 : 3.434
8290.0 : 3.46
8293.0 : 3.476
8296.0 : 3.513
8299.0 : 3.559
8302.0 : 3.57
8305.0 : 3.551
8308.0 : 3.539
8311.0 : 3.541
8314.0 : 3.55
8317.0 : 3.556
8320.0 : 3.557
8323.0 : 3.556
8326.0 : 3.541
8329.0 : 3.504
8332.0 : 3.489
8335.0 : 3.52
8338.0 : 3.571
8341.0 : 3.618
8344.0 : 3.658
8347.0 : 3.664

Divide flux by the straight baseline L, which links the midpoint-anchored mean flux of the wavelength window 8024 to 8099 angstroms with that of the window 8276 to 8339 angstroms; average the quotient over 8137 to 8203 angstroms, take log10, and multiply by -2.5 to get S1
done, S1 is 0.02 mag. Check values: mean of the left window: 3.55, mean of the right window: 3.51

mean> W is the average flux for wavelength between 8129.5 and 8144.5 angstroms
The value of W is 3.53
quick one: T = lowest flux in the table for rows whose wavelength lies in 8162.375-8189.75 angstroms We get 3.464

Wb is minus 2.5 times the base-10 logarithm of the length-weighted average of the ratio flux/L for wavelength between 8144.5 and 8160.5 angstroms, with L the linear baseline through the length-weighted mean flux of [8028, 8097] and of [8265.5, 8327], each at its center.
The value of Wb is 0.07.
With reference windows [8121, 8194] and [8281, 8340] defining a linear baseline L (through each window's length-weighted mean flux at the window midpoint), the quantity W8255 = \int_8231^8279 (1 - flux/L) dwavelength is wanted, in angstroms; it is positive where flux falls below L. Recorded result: -0.44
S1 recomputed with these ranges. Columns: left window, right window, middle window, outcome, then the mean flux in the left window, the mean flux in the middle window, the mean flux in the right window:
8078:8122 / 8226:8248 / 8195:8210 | -0.067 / 3.6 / 3.6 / 3.31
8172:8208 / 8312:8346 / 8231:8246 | 0.092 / 3.56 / 3.27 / 3.56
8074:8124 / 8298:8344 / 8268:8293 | 0.024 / 3.6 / 3.48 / 3.55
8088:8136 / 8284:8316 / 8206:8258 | 0.019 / 3.61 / 3.48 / 3.51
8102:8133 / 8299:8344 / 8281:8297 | 0.035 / 3.63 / 3.45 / 3.55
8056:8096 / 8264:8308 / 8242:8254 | 0.052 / 3.57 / 3.38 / 3.54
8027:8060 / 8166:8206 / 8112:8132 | -0.034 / 3.52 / 3.65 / 3.55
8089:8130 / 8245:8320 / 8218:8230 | 0.013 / 3.61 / 3.55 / 3.58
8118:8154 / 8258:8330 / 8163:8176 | 0.001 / 3.54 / 3.54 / 3.58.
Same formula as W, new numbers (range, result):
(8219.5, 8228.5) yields 3.55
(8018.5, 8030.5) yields 3.57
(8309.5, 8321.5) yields 3.55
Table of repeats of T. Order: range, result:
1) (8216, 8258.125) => 3.217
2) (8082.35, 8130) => 3.525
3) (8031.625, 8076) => 3.468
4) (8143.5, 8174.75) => 3.29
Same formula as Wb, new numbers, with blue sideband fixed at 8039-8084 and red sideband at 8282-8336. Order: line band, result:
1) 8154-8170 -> 0.037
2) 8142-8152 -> 0.050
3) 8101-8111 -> -0.016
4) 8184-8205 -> -0.007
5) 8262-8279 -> -0.054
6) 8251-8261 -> -0.066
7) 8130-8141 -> -0.005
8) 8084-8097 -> -0.014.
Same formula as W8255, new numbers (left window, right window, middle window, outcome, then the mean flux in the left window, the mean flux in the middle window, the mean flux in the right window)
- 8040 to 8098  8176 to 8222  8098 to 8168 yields 1.0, 3.55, 3.52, 3.58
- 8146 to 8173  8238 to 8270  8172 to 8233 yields -1.0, 3.41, 3.56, 3.61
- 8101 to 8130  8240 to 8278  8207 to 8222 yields -0.1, 3.63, 3.65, 3.62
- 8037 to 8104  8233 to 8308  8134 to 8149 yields 0.4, 3.56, 3.46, 3.53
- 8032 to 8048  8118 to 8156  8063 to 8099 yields -0.6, 3.51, 3.57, 3.53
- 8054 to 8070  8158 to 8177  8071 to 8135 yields -2.0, 3.51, 3.61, 3.5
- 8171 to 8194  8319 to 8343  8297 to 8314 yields 0.0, 3.54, 3.55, 3.55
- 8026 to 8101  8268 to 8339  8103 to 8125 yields -0.4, 3.55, 3.61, 3.52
